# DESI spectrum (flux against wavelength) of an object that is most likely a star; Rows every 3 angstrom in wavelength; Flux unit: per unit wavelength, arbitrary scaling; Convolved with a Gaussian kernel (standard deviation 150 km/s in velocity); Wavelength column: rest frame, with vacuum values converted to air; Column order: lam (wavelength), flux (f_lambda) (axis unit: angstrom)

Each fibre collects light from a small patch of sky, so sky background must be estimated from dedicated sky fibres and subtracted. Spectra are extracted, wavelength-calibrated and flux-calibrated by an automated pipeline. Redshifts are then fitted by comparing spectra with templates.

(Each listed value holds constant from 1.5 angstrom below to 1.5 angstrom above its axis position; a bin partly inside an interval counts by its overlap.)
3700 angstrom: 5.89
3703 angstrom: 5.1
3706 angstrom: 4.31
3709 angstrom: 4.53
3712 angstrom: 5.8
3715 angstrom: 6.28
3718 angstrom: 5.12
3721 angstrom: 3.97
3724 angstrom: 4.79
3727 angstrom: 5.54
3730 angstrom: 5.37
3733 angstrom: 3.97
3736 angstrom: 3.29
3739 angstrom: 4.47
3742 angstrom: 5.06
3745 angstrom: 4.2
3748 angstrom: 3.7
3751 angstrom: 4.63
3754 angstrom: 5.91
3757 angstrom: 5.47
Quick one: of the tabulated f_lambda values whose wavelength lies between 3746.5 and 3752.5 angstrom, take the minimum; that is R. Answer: 3.7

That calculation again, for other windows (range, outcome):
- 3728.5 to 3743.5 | 3.29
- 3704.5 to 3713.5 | 4.31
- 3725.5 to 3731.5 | 5.37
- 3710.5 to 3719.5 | 5.12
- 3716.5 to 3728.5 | 3.97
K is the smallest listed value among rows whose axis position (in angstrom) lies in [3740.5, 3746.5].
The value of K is 4.2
